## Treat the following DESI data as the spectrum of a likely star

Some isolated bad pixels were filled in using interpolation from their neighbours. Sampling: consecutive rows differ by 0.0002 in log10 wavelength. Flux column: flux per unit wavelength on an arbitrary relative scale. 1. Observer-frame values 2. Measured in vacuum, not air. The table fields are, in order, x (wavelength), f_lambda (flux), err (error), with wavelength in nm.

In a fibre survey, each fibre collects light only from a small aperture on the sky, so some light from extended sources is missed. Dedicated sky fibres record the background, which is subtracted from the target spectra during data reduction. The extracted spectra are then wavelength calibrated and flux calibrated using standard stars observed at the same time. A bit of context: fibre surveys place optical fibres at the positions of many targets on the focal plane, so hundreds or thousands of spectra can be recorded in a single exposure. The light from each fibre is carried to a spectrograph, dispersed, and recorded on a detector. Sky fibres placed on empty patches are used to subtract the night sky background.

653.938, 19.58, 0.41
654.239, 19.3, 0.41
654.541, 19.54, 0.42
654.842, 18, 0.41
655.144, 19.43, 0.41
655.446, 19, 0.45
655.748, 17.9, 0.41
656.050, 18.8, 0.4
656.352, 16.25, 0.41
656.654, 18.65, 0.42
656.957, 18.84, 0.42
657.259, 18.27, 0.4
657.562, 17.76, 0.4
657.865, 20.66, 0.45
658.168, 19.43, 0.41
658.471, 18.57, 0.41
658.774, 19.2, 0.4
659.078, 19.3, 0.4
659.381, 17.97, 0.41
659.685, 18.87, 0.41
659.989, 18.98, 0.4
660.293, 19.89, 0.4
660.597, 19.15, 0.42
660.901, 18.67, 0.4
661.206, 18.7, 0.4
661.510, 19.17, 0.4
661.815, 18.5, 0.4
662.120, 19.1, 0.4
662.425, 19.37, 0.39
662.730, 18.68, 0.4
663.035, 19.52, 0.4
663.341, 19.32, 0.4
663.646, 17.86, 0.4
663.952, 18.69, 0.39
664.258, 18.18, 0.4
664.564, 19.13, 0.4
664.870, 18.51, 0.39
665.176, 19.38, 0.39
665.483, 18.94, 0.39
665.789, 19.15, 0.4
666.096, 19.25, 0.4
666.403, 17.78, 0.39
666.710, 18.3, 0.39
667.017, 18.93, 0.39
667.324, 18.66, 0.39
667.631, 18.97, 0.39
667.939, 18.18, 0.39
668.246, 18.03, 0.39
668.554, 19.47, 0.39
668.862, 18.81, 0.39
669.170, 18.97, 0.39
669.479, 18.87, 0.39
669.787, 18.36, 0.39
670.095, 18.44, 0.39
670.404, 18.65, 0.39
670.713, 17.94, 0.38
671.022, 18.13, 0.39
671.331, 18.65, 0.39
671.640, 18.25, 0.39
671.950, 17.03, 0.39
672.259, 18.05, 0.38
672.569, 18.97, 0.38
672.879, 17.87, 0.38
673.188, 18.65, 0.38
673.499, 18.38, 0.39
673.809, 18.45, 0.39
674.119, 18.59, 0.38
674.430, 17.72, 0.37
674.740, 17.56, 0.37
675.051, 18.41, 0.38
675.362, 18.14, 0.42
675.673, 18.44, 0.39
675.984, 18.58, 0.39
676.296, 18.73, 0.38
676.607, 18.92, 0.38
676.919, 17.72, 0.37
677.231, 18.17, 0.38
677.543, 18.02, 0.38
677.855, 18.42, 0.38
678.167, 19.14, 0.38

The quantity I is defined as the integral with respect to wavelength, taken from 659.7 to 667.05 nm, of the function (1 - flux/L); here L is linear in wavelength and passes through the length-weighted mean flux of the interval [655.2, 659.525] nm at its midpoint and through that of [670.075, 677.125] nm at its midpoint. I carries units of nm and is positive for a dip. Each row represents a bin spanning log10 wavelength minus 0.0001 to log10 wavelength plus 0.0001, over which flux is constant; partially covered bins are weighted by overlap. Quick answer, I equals -0.15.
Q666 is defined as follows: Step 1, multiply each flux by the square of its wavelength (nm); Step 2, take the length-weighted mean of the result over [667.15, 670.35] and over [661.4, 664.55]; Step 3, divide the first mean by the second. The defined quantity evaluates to 1.01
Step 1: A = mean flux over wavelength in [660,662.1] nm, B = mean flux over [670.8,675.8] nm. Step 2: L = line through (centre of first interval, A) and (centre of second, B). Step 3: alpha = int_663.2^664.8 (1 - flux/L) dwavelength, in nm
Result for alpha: 0.02 nm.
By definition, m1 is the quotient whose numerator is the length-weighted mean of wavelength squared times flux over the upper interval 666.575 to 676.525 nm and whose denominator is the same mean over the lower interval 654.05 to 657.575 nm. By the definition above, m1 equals 1.04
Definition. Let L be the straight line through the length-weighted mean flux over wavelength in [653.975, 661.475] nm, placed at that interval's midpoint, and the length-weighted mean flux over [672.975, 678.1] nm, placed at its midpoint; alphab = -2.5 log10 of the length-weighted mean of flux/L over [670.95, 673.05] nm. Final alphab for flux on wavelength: 0.02 mag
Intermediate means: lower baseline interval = 18.8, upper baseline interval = 18.3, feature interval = 18.1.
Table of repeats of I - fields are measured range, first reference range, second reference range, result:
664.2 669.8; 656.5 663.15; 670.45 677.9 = -0.044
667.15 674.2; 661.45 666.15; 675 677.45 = 0.062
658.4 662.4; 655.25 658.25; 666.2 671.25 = -0.087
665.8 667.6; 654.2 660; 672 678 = -0.017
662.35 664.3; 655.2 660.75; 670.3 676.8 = -0.023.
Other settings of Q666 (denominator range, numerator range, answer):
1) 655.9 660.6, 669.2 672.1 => 1.01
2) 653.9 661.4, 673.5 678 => 1.03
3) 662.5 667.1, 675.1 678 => 1.01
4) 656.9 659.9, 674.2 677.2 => 1.02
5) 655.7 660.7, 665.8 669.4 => 1.03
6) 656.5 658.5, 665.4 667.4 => 1.02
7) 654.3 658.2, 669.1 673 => 1.03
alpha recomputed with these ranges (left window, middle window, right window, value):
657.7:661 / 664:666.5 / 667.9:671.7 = 0.00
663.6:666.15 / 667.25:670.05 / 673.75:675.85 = -0.02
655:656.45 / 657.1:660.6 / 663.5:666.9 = -0.10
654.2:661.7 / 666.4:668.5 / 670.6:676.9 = 0.00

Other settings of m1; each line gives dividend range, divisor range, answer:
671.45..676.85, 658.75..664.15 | 1.00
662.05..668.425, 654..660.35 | 1.02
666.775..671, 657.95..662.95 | 1.00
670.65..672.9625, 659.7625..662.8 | 0.98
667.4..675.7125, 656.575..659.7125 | 1.01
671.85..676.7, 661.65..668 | 1.00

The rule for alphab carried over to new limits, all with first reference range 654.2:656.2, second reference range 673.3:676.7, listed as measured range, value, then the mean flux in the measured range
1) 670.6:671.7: 0.011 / 18.3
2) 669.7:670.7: 0.003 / 18.4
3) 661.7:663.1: -0.021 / 19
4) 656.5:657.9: 0.005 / 18.7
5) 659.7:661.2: -0.023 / 19.1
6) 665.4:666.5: -0.015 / 18.8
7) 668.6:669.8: -0.022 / 18.9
